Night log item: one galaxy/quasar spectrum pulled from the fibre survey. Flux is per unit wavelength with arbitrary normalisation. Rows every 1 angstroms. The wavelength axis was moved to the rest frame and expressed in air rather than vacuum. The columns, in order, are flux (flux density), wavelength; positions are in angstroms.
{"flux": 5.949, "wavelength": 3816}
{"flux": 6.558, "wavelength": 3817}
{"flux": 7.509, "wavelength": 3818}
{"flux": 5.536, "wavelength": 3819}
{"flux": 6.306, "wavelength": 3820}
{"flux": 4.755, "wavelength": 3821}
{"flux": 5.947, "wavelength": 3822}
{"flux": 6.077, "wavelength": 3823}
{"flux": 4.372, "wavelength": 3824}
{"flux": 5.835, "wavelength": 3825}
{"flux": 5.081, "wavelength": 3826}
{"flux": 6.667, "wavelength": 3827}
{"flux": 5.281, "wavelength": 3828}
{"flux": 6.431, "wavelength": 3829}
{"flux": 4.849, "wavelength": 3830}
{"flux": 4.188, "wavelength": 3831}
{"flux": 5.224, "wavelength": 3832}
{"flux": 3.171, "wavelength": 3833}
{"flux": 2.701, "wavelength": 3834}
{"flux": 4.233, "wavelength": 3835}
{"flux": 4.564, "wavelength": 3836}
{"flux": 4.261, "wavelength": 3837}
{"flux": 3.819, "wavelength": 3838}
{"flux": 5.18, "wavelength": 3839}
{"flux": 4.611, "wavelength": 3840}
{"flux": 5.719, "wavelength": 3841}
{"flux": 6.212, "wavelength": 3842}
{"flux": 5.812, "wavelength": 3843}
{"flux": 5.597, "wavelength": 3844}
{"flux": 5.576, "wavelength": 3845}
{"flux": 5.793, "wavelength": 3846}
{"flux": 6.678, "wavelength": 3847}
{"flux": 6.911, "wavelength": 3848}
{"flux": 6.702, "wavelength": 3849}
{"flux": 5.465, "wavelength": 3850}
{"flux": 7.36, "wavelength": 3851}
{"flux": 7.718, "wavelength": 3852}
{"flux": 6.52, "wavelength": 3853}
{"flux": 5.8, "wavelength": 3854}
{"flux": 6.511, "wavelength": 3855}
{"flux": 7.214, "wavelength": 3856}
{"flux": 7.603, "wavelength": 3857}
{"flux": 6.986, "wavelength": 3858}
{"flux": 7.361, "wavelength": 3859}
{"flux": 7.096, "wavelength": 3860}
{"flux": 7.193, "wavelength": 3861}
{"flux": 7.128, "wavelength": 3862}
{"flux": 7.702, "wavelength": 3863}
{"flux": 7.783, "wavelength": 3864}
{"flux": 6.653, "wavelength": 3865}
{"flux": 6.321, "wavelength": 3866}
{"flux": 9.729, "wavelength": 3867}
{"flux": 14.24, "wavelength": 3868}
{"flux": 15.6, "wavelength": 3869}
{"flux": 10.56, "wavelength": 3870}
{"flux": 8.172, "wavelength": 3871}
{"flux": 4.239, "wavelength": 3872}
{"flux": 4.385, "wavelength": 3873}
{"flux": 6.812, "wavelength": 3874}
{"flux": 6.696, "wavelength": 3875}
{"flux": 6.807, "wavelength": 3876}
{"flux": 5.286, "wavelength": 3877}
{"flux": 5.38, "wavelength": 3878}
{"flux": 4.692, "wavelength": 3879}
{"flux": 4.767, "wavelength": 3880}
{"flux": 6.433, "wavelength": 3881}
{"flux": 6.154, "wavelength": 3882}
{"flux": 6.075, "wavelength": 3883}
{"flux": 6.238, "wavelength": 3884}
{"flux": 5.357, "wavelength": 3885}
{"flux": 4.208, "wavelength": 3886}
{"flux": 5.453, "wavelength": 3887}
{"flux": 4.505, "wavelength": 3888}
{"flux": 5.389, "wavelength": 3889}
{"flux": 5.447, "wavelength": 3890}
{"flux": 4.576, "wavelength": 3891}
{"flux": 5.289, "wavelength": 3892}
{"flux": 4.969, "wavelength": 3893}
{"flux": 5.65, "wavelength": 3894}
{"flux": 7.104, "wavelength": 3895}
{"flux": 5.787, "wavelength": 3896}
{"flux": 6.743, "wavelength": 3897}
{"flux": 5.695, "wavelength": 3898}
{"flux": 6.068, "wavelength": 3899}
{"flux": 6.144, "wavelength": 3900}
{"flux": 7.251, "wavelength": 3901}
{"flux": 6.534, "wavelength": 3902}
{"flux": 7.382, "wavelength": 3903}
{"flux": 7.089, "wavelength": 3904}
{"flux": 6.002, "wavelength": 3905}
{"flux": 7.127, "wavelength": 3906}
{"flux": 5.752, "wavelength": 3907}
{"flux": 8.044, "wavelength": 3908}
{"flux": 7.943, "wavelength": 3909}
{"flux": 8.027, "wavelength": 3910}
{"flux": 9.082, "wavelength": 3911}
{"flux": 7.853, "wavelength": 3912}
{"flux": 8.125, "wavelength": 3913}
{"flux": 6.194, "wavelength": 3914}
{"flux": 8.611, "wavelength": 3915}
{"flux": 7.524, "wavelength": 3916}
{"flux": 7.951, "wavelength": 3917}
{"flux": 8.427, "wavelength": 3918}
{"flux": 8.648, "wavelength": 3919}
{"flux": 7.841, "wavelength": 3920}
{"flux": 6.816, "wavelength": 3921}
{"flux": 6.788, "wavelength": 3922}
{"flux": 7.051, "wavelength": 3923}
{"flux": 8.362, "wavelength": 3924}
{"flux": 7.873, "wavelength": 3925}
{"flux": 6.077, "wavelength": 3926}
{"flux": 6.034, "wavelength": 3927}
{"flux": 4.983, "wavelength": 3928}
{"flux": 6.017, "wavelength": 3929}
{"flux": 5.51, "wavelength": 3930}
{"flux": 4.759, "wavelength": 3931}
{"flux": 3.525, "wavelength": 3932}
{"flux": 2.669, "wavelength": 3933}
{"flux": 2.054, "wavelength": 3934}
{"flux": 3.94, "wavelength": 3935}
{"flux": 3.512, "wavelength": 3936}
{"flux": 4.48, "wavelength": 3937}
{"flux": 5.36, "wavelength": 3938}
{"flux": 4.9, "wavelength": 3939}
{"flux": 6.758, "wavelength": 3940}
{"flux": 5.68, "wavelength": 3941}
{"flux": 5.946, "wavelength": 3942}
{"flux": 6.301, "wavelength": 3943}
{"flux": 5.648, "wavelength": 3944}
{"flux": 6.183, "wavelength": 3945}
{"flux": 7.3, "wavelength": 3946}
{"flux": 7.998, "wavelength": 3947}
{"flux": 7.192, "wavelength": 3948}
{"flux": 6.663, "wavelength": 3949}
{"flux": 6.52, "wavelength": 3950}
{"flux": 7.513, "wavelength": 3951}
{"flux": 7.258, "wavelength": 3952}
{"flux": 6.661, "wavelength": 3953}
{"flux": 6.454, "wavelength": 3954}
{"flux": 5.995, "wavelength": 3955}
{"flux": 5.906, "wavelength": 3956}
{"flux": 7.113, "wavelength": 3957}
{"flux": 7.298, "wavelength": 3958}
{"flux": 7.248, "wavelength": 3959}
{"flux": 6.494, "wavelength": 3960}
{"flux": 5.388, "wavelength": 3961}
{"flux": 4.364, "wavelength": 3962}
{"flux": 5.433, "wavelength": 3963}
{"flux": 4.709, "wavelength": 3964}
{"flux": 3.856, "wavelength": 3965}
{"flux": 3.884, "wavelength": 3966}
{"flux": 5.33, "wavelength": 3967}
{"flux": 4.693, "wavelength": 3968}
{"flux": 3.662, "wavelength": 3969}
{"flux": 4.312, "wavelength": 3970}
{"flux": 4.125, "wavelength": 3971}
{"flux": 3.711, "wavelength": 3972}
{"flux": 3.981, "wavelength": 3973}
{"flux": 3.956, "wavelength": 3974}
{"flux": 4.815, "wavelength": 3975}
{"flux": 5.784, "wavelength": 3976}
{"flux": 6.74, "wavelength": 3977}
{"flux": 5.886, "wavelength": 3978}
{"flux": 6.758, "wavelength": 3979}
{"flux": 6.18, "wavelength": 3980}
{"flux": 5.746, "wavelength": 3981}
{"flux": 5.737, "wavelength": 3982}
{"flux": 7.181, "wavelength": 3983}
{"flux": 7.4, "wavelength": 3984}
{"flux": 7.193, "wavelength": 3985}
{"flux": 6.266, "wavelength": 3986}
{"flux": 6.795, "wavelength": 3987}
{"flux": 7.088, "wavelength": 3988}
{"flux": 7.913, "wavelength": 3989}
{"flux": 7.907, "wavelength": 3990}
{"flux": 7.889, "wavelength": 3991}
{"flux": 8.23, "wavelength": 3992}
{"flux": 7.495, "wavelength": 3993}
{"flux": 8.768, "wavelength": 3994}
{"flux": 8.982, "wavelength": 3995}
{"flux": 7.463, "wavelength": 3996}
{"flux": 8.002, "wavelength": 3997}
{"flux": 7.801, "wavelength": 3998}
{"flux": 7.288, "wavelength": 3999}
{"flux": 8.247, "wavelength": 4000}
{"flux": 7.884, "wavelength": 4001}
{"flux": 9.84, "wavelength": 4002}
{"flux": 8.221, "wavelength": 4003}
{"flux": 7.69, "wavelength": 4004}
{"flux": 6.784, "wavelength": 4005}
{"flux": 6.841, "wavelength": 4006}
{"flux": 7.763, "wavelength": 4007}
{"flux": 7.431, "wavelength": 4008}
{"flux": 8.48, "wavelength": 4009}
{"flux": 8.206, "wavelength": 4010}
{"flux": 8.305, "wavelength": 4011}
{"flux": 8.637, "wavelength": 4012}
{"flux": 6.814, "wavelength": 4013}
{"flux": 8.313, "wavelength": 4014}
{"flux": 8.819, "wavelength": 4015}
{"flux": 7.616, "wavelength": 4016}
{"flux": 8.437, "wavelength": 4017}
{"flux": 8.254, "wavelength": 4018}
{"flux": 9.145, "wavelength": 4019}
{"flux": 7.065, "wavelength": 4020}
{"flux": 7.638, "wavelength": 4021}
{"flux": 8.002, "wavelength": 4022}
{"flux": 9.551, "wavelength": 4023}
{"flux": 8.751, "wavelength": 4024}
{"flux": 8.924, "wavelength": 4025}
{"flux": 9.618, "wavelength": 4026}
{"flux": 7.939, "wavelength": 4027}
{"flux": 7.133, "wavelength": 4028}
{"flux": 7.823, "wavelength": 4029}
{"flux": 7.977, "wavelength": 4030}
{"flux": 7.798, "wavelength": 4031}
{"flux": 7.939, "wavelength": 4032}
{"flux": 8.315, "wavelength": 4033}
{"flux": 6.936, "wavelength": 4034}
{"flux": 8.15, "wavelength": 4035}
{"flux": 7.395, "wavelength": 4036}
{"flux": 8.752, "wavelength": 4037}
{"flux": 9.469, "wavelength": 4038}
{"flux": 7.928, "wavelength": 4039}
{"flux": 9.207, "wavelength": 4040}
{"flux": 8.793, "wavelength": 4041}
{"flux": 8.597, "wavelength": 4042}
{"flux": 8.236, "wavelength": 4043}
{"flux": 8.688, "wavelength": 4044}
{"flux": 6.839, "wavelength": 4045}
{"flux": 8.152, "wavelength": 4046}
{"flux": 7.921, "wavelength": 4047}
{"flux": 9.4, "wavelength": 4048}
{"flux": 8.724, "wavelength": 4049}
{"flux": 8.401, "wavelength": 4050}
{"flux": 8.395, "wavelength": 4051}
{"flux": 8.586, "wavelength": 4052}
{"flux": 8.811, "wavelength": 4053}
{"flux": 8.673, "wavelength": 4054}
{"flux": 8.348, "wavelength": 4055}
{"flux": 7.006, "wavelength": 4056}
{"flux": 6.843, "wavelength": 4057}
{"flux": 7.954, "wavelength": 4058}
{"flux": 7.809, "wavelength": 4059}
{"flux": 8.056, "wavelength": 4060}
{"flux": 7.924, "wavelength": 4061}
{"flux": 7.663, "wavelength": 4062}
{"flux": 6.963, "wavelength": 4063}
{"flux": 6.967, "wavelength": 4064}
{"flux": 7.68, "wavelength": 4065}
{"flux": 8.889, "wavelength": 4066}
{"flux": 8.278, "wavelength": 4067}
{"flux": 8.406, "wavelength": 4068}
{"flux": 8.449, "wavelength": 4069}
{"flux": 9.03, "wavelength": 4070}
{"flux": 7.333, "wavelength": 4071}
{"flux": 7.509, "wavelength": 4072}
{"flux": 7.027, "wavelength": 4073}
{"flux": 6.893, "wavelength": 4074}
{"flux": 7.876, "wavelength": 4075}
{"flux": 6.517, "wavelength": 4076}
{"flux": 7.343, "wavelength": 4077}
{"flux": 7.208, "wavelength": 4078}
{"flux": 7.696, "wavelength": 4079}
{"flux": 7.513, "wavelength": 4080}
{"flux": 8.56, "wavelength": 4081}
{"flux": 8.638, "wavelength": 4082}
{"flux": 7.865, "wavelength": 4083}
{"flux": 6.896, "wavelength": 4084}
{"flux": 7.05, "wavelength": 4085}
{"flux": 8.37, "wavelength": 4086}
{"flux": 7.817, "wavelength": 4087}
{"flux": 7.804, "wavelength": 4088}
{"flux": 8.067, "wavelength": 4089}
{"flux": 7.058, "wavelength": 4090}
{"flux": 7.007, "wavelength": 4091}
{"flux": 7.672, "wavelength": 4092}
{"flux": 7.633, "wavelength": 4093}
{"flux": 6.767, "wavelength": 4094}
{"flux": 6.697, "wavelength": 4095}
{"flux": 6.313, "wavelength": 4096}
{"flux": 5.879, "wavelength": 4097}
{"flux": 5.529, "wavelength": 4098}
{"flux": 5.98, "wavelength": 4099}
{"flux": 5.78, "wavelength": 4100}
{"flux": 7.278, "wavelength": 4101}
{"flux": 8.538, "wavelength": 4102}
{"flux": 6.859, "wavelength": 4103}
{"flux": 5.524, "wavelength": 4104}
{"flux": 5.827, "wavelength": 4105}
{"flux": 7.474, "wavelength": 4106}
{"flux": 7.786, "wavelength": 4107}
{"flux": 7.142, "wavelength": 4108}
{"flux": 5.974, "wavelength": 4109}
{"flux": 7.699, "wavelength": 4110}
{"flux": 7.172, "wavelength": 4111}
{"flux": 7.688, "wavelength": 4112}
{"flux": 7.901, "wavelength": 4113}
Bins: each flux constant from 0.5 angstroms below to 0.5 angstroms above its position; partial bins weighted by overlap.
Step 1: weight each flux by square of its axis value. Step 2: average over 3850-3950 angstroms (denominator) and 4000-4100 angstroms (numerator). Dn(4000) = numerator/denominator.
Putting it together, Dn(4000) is 1.3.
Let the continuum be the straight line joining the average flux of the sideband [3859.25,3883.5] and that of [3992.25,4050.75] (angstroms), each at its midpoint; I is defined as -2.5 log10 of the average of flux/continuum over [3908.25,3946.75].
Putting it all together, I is 0.20 mag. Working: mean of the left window 7.33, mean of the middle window 6.36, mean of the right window 8.17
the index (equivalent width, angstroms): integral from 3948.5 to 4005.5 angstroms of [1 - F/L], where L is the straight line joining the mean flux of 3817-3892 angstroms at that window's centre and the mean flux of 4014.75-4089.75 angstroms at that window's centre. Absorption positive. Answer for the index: 6.81 angstroms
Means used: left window 6.18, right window 8.03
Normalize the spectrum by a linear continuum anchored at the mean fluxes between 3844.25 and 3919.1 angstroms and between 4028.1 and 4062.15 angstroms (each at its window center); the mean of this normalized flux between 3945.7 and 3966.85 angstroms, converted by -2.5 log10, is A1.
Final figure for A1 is 0.19 mag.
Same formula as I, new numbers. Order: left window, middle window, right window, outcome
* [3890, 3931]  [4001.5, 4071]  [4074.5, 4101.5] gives -0.15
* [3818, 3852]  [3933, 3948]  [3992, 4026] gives 0.29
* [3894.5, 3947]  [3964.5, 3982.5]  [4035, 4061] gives 0.41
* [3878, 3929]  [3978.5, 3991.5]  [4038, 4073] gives 0.07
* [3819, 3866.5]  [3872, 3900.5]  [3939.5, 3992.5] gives 0.06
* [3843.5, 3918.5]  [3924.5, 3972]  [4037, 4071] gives 0.31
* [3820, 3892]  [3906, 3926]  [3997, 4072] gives -0.13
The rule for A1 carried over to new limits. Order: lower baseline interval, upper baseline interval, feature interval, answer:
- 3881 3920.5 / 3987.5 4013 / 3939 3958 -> 0.10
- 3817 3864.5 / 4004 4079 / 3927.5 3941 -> 0.45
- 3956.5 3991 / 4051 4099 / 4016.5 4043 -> -0.22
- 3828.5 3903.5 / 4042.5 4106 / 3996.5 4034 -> -0.12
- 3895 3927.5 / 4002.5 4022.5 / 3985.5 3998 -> 0.01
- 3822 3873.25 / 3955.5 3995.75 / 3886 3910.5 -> 0.01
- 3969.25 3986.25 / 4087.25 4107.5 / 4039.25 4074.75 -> -0.24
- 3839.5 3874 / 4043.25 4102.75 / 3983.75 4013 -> -0.05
